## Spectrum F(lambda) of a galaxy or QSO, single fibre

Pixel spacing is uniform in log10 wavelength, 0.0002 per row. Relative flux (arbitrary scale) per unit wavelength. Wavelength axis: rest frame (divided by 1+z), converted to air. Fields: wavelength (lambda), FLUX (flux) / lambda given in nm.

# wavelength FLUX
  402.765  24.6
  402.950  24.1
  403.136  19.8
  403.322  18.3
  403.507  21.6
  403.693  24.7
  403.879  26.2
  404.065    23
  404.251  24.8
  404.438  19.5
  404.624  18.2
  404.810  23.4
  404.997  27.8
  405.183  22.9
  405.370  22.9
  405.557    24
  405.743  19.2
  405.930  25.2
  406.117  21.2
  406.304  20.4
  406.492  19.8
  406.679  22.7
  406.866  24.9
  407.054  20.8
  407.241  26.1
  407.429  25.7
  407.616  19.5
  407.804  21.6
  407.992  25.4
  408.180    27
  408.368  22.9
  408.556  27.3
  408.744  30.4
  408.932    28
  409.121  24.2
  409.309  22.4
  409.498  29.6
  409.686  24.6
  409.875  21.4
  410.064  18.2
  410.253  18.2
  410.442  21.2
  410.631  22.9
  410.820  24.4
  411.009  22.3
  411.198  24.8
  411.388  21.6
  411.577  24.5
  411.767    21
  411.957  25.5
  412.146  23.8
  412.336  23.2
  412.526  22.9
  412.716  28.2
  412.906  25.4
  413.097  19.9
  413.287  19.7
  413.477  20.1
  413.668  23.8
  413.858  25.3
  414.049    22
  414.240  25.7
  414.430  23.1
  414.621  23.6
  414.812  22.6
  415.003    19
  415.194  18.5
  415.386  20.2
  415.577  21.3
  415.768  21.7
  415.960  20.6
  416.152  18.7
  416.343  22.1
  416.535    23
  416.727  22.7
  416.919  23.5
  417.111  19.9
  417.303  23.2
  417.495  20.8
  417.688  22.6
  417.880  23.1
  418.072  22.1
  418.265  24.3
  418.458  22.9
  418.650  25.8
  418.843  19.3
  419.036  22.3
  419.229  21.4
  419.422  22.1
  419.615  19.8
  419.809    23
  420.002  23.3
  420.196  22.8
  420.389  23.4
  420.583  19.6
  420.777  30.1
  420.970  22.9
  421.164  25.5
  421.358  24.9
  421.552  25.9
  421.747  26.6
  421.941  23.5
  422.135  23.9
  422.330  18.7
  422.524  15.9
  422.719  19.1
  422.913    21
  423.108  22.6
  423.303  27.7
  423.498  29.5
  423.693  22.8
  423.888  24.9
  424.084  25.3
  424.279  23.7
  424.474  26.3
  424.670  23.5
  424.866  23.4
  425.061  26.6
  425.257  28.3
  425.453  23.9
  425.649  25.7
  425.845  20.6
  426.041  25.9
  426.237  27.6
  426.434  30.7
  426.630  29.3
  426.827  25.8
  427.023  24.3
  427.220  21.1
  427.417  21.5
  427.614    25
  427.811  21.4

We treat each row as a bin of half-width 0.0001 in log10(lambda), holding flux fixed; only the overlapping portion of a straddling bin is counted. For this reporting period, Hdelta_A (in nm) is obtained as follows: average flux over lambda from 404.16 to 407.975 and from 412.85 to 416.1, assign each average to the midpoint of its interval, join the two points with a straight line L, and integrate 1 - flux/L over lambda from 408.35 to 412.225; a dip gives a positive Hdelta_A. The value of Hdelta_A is -0.28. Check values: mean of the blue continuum 22.6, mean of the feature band 23.8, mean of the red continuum 21.8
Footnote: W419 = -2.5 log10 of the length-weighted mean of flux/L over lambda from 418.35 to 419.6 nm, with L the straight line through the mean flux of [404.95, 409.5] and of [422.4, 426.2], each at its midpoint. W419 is 0.09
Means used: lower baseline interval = 23.9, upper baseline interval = 24.1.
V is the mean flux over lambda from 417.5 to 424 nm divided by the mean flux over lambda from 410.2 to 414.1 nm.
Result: 1.01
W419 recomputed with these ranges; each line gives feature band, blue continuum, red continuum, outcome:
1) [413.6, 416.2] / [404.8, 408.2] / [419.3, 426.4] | 0.08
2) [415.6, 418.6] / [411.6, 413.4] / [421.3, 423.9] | 0.06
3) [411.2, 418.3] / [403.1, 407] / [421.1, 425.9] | 0.04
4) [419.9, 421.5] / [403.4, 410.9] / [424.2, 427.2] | 0.04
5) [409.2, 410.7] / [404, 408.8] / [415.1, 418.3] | 0.02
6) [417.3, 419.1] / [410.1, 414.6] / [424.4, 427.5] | 0.06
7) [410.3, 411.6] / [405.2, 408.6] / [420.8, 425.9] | 0.02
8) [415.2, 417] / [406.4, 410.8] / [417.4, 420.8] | 0.07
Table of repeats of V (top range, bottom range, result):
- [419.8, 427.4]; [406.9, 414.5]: 1.03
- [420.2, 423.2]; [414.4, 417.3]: 1.07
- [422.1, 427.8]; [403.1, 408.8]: 1.05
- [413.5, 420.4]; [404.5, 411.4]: 0.95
